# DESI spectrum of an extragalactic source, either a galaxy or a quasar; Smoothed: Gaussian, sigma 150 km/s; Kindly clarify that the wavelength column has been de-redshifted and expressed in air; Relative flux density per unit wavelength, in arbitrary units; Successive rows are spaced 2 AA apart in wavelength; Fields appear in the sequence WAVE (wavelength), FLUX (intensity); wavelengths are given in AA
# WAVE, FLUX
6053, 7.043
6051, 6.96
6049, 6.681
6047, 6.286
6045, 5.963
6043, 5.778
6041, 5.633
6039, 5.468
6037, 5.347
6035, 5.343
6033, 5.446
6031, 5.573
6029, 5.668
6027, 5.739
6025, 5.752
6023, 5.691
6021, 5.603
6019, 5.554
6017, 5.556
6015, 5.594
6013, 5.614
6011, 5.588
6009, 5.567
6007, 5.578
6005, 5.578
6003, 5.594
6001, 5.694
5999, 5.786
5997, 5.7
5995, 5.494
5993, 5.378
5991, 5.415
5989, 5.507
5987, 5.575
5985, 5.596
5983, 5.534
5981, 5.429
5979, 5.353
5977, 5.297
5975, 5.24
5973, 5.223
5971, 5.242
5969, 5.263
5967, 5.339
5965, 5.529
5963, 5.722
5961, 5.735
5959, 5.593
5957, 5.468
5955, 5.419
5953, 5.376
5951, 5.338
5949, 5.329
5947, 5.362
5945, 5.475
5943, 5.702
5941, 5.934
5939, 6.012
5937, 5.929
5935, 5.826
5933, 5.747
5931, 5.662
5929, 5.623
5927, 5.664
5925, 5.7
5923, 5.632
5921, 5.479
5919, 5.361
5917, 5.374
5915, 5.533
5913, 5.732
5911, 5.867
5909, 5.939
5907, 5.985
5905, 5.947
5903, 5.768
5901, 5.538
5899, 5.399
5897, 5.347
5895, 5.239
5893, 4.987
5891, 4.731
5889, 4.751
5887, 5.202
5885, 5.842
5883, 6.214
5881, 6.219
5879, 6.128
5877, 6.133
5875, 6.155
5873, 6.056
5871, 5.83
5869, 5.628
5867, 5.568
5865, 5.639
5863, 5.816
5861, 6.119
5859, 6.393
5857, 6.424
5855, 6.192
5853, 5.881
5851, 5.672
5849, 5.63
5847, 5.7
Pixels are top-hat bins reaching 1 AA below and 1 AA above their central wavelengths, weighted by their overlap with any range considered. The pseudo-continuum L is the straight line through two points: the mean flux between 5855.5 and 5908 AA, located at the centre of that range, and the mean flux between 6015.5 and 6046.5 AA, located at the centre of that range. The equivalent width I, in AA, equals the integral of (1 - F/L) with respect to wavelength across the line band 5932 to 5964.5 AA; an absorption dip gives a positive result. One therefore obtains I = 0.36 AA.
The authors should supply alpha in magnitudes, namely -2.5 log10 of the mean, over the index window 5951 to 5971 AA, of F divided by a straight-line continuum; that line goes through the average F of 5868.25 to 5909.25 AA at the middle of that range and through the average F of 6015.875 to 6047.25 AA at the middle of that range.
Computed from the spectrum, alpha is 0.03 mag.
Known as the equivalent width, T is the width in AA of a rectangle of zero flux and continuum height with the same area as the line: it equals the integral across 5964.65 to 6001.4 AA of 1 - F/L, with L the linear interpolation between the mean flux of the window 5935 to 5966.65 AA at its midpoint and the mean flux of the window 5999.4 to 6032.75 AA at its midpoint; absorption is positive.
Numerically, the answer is 1.06 AA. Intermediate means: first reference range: 5.6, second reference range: 5.62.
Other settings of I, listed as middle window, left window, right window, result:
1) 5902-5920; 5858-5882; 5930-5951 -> 0.3 AA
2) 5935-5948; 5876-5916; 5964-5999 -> -0.5 AA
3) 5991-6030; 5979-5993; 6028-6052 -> 0.3 AA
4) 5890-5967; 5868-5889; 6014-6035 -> 2.8 AA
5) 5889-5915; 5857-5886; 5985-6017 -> 1.7 AA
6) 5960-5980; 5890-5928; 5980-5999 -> 0.5 AA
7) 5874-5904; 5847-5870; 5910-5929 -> 0.9 AA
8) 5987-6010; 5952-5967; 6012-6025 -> 0.1 AA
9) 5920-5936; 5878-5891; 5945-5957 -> -0.6 AA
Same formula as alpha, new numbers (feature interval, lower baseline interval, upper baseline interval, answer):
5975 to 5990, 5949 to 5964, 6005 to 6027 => 0.02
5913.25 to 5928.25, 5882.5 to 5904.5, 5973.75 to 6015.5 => -0.03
